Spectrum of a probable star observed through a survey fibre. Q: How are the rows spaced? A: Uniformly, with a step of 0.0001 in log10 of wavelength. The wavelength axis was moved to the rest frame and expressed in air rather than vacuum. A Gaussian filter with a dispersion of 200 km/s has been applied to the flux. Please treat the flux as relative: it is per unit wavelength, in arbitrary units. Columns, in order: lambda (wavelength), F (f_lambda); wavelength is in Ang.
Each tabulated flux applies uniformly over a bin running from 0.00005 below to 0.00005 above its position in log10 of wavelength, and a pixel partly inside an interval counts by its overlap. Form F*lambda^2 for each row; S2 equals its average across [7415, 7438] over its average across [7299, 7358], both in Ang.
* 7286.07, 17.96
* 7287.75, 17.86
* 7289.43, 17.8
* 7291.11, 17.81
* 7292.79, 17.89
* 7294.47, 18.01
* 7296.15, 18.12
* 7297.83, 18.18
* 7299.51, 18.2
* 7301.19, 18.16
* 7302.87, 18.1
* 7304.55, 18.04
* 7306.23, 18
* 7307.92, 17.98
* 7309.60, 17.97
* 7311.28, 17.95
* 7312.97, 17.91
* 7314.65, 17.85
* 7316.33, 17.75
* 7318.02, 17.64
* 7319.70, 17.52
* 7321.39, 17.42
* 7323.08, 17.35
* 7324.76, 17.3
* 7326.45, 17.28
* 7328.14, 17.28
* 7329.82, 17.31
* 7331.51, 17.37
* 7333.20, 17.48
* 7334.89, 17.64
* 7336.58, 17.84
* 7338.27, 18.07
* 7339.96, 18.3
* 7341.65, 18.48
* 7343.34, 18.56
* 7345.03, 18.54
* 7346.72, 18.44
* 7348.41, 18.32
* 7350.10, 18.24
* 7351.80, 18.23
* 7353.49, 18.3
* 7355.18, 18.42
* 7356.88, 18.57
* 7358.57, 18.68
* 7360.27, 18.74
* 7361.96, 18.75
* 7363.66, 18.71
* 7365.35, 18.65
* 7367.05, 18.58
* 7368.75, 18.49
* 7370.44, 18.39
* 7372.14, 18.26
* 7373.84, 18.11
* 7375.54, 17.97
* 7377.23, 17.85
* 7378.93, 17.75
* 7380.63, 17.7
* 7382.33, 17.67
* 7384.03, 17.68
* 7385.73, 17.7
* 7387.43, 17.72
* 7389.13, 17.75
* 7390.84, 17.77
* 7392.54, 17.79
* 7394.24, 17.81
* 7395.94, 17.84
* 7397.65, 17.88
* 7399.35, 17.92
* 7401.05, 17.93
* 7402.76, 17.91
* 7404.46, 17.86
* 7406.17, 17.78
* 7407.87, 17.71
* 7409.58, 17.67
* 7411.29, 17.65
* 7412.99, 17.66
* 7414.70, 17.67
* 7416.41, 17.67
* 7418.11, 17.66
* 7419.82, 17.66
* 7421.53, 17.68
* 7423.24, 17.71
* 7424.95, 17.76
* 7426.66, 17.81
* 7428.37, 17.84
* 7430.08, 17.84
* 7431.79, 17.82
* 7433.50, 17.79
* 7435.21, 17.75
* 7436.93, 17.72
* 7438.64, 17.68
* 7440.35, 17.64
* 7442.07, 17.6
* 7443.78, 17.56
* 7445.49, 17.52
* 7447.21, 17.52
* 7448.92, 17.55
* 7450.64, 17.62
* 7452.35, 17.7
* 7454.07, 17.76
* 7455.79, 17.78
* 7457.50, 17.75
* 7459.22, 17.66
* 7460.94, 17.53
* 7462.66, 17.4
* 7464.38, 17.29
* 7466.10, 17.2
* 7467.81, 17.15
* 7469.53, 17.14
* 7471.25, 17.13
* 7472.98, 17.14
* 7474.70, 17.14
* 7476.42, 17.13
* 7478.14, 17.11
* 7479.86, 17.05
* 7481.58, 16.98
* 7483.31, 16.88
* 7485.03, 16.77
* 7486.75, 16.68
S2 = 1.02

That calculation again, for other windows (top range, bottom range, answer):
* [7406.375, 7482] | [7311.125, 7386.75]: 1.00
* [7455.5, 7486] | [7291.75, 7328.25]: 1.01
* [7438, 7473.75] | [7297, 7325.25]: 1.02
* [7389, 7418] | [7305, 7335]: 1.03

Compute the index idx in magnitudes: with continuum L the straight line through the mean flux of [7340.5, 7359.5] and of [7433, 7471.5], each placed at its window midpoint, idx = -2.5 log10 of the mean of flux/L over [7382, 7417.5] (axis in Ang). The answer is 0.01 mag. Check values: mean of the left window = 18.4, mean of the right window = 17.5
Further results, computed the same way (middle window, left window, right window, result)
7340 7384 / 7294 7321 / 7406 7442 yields -0.03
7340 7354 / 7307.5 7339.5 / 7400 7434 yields -0.04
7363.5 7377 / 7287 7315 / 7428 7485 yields -0.04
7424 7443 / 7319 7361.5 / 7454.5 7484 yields -0.02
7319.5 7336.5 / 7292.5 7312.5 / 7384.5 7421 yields 0.04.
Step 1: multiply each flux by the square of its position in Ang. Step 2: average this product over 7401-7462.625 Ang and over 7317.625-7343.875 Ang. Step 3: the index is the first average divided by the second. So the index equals 1.03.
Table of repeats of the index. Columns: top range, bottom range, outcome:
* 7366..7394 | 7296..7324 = 1.02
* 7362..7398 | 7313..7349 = 1.03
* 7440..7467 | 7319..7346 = 1.02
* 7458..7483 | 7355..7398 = 0.97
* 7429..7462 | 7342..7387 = 0.99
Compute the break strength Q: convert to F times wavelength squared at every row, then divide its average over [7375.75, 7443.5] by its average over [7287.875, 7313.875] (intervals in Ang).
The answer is 1.02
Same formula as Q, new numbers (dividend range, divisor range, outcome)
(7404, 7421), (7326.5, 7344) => 1.02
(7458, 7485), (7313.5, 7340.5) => 1.02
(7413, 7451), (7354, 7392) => 0.99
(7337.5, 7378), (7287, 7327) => 1.05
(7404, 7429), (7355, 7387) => 0.98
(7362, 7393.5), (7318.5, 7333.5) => 1.05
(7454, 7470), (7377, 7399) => 1.00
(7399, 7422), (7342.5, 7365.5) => 0.97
